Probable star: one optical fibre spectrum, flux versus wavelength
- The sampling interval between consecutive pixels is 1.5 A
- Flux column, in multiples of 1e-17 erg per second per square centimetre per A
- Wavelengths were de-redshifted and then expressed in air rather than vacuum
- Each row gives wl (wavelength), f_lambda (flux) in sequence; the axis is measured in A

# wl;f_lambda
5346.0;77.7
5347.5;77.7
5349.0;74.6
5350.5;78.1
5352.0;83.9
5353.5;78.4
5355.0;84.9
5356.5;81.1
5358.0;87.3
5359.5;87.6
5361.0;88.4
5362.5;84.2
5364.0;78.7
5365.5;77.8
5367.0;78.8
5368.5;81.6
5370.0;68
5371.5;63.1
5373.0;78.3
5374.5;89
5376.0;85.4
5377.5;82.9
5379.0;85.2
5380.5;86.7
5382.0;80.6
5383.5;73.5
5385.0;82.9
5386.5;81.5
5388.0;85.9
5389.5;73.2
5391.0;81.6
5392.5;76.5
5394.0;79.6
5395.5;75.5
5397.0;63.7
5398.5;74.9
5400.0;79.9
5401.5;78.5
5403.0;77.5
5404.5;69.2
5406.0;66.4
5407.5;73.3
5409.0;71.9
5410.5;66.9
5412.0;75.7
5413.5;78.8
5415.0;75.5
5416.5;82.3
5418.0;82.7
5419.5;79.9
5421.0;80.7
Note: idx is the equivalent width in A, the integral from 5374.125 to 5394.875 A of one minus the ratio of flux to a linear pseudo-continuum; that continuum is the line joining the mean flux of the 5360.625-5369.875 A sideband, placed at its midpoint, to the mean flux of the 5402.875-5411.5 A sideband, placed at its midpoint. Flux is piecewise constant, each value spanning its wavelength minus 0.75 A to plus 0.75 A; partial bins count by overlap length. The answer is -1.6 A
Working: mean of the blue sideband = 80.4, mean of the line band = 81.6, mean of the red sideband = 70.5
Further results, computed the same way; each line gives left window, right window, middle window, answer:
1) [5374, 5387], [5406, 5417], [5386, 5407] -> 0.69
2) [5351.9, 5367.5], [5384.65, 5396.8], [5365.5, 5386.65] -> 0.25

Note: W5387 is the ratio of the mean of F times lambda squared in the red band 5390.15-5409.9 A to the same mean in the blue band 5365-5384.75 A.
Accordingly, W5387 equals 0.9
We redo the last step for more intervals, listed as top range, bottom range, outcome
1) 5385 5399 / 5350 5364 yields 0.94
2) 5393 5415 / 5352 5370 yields 0.91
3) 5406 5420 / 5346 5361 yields 0.95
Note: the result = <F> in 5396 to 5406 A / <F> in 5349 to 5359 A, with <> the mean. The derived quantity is 0.90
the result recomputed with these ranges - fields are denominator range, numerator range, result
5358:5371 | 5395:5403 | 0.93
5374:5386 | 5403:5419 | 0.90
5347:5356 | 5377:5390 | 1.02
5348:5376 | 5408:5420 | 0.95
